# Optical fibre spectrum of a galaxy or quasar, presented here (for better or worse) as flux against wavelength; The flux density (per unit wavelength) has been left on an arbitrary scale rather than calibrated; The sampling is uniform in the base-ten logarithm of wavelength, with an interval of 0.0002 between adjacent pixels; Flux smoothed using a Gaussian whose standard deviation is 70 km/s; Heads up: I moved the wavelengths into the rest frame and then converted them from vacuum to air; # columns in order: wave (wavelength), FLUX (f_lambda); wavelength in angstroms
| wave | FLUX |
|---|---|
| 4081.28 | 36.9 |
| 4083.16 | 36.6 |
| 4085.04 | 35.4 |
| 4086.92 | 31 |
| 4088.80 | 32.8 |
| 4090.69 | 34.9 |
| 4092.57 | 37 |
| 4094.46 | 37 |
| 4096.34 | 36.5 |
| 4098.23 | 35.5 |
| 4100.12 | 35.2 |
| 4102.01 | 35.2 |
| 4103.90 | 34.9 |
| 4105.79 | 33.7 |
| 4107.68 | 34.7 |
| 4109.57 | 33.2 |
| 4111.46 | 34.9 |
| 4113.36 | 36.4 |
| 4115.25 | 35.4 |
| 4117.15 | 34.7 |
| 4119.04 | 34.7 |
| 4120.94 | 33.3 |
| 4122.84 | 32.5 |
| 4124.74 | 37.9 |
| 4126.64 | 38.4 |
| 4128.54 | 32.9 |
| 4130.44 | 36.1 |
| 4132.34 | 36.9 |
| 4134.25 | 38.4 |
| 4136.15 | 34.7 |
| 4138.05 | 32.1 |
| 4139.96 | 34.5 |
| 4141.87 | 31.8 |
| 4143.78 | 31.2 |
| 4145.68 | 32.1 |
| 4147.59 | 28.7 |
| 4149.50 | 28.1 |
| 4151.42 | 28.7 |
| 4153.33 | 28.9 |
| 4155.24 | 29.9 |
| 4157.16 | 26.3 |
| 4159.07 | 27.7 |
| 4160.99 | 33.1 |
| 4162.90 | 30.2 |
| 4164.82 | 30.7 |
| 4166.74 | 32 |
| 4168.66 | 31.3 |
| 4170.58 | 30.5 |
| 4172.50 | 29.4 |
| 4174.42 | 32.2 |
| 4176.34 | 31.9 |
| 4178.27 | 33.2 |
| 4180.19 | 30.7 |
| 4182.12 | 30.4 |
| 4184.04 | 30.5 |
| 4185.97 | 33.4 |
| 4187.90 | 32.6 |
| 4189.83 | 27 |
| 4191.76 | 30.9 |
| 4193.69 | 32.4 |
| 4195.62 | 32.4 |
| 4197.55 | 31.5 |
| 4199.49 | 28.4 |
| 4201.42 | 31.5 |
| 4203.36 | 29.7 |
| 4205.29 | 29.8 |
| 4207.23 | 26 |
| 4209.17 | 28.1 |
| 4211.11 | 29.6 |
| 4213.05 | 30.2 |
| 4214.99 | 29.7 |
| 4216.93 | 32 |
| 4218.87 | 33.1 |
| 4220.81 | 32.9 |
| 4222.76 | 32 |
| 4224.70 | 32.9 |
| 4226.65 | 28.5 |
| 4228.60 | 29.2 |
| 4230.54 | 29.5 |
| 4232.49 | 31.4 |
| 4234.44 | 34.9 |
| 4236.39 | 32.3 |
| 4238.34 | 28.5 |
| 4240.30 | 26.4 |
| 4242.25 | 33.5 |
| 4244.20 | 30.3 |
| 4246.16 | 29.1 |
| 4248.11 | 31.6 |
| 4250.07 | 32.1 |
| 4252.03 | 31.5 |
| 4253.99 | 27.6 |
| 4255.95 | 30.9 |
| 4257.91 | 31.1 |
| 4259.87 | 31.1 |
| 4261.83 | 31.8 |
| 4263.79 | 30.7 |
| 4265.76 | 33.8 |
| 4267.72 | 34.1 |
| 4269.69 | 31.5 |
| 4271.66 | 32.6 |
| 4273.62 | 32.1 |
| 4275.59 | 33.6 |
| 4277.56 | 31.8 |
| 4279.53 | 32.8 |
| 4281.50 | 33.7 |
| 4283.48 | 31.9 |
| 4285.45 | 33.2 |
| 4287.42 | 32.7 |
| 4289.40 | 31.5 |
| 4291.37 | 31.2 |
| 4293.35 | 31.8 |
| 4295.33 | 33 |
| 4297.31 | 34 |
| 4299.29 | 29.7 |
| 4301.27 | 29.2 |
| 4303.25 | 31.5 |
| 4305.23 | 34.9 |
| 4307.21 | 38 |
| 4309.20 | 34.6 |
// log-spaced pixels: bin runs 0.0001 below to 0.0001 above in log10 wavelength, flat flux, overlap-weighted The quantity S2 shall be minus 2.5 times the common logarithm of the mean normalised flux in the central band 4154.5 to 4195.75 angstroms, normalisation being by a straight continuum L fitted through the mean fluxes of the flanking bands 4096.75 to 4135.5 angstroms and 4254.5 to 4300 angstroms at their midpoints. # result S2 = 0.11 mag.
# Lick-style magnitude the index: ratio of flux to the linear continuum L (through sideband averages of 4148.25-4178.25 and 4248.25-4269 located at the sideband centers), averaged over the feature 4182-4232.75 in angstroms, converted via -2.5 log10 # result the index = 0.01 mag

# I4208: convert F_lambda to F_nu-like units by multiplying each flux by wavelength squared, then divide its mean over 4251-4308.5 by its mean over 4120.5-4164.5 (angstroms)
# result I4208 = 1.06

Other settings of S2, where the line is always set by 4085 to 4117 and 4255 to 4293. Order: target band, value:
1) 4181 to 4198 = 0.08 mag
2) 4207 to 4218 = 0.13 mag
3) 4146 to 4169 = 0.15 mag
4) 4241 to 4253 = 0.05 mag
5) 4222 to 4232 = 0.09 mag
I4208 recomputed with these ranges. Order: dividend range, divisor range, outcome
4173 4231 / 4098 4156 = 0.95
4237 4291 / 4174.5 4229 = 1.06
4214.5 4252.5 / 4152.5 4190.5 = 1.04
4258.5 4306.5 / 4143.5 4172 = 1.14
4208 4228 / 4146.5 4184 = 1.05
